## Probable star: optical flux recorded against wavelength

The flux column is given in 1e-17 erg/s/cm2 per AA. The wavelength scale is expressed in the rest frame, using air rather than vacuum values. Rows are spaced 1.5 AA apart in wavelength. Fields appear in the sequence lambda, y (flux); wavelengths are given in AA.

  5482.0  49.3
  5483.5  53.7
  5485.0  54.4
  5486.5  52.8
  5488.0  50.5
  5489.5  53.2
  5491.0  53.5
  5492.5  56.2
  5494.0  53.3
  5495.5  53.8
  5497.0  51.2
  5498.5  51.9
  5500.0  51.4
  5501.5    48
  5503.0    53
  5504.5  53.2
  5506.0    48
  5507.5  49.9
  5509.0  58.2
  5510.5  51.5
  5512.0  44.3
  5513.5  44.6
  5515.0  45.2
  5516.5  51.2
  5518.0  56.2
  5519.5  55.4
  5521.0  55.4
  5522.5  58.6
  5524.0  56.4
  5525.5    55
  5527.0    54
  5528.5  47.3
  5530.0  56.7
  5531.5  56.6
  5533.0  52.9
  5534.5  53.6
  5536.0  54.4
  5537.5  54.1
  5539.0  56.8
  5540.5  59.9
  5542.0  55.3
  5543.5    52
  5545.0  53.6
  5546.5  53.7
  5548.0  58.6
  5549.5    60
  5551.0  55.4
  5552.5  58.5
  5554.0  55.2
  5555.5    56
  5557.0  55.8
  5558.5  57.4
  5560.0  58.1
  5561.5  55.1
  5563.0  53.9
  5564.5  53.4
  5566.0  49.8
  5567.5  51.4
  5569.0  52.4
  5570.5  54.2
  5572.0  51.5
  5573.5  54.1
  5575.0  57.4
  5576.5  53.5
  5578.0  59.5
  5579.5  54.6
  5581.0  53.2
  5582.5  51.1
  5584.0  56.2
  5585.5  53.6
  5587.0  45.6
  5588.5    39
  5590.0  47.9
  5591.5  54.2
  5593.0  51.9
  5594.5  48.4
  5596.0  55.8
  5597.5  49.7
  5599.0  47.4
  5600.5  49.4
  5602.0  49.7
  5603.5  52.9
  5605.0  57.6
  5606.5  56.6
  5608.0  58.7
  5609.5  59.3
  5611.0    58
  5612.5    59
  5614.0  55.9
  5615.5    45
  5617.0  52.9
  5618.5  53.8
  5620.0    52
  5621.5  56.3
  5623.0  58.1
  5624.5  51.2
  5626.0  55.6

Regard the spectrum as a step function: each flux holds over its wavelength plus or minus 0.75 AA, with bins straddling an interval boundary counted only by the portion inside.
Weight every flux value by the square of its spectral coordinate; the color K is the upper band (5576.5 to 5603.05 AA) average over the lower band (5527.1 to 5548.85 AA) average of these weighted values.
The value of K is 1.0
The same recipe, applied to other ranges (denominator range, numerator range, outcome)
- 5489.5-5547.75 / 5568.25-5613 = 1.02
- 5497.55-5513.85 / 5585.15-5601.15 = 1.01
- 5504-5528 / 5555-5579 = 1.06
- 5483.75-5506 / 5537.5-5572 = 1.07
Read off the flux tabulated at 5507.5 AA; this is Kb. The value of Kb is 49.9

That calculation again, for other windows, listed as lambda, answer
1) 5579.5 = 54.6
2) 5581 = 53.2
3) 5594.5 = 48.4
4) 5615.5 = 45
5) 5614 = 55.9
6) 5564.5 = 53.4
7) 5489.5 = 53.2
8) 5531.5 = 56.6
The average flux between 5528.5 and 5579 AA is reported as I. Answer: 55.1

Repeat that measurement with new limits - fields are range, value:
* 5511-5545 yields 53.4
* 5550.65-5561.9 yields 56.5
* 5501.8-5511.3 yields 52.1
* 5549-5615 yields 53.8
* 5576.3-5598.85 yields 51.5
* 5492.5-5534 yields 52.4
